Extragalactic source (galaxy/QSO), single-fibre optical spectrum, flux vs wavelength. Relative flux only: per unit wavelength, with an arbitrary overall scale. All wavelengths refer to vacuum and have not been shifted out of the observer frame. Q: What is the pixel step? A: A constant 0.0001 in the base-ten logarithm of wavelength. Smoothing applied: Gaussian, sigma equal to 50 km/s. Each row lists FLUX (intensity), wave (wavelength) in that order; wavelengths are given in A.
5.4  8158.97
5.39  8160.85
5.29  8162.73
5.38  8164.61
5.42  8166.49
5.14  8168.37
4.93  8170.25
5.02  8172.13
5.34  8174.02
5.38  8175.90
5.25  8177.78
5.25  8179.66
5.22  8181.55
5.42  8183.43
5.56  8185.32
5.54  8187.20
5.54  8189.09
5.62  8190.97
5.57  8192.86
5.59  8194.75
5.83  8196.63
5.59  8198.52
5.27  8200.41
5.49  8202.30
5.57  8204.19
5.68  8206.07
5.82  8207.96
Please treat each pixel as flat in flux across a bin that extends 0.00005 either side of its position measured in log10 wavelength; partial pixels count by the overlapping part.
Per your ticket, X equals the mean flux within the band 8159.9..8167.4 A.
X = 5.37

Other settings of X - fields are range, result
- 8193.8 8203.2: 5.55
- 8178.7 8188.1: 5.4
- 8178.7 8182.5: 5.24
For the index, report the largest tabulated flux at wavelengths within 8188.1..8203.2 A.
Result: 5.83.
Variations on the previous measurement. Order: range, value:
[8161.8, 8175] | 5.42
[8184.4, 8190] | 5.56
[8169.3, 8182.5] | 5.38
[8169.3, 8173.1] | 5.02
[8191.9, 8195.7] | 5.59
